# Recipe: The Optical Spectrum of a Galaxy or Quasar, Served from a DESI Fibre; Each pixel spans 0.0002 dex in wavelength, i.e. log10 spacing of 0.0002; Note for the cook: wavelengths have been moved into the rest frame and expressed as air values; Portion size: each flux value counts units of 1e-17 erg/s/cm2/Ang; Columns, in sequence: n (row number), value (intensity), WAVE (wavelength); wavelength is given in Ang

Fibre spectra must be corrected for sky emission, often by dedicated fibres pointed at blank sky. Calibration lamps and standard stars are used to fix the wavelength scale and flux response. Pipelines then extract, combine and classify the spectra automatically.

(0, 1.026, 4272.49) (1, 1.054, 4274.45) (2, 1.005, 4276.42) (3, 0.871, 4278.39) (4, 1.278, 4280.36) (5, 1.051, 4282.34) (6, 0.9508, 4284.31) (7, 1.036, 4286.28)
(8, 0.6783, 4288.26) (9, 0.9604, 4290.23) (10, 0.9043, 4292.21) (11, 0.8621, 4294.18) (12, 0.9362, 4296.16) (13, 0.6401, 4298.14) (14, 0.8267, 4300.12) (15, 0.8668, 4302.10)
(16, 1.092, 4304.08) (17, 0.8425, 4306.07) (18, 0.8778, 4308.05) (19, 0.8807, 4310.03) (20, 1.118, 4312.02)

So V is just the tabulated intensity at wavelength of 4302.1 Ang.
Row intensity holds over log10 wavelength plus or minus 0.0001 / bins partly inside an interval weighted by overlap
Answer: 0.8668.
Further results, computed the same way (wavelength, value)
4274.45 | 1.054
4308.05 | 0.8778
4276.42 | 1.005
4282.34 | 1.051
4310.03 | 0.8807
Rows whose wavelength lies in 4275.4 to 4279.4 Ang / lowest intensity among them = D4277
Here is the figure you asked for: 0.871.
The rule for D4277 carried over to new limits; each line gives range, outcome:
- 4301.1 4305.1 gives 0.8668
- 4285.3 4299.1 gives 0.6401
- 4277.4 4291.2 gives 0.6783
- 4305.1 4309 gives 0.8425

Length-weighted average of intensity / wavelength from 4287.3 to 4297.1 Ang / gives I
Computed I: 0.869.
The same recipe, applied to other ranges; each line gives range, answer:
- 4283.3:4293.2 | 0.907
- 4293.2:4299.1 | 0.813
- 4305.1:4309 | 0.861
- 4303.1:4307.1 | 0.965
